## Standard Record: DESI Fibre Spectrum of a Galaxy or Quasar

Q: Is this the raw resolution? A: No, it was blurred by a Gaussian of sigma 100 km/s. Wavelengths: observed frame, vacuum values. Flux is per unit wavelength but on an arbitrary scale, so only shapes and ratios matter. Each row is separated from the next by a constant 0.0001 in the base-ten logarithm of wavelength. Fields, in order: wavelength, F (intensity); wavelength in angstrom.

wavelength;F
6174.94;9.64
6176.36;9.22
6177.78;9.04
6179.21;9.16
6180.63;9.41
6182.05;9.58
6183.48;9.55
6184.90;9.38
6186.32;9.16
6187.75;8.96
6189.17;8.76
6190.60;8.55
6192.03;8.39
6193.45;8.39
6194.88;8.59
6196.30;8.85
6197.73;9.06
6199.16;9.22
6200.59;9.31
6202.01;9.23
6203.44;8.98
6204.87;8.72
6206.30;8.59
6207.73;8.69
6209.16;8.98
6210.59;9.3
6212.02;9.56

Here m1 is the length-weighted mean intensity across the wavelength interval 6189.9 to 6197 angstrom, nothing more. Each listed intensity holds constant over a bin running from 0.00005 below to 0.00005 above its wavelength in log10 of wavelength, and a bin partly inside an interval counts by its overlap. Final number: 8.56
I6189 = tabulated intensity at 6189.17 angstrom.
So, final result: 8.76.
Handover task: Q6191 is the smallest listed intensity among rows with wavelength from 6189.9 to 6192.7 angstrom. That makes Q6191 8.39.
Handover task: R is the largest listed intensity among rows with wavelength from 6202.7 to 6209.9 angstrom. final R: 8.98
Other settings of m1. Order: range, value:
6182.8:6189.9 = 9.16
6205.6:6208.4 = 8.64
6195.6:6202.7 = 9.13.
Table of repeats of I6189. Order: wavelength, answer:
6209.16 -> 8.98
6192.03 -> 8.39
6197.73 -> 9.06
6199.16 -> 9.22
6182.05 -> 9.58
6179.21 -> 9.16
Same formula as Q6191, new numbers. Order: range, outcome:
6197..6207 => 8.59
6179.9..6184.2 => 9.41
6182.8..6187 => 9.16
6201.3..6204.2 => 8.98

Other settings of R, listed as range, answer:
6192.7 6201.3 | 9.31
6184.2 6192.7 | 9.38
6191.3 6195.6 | 8.59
